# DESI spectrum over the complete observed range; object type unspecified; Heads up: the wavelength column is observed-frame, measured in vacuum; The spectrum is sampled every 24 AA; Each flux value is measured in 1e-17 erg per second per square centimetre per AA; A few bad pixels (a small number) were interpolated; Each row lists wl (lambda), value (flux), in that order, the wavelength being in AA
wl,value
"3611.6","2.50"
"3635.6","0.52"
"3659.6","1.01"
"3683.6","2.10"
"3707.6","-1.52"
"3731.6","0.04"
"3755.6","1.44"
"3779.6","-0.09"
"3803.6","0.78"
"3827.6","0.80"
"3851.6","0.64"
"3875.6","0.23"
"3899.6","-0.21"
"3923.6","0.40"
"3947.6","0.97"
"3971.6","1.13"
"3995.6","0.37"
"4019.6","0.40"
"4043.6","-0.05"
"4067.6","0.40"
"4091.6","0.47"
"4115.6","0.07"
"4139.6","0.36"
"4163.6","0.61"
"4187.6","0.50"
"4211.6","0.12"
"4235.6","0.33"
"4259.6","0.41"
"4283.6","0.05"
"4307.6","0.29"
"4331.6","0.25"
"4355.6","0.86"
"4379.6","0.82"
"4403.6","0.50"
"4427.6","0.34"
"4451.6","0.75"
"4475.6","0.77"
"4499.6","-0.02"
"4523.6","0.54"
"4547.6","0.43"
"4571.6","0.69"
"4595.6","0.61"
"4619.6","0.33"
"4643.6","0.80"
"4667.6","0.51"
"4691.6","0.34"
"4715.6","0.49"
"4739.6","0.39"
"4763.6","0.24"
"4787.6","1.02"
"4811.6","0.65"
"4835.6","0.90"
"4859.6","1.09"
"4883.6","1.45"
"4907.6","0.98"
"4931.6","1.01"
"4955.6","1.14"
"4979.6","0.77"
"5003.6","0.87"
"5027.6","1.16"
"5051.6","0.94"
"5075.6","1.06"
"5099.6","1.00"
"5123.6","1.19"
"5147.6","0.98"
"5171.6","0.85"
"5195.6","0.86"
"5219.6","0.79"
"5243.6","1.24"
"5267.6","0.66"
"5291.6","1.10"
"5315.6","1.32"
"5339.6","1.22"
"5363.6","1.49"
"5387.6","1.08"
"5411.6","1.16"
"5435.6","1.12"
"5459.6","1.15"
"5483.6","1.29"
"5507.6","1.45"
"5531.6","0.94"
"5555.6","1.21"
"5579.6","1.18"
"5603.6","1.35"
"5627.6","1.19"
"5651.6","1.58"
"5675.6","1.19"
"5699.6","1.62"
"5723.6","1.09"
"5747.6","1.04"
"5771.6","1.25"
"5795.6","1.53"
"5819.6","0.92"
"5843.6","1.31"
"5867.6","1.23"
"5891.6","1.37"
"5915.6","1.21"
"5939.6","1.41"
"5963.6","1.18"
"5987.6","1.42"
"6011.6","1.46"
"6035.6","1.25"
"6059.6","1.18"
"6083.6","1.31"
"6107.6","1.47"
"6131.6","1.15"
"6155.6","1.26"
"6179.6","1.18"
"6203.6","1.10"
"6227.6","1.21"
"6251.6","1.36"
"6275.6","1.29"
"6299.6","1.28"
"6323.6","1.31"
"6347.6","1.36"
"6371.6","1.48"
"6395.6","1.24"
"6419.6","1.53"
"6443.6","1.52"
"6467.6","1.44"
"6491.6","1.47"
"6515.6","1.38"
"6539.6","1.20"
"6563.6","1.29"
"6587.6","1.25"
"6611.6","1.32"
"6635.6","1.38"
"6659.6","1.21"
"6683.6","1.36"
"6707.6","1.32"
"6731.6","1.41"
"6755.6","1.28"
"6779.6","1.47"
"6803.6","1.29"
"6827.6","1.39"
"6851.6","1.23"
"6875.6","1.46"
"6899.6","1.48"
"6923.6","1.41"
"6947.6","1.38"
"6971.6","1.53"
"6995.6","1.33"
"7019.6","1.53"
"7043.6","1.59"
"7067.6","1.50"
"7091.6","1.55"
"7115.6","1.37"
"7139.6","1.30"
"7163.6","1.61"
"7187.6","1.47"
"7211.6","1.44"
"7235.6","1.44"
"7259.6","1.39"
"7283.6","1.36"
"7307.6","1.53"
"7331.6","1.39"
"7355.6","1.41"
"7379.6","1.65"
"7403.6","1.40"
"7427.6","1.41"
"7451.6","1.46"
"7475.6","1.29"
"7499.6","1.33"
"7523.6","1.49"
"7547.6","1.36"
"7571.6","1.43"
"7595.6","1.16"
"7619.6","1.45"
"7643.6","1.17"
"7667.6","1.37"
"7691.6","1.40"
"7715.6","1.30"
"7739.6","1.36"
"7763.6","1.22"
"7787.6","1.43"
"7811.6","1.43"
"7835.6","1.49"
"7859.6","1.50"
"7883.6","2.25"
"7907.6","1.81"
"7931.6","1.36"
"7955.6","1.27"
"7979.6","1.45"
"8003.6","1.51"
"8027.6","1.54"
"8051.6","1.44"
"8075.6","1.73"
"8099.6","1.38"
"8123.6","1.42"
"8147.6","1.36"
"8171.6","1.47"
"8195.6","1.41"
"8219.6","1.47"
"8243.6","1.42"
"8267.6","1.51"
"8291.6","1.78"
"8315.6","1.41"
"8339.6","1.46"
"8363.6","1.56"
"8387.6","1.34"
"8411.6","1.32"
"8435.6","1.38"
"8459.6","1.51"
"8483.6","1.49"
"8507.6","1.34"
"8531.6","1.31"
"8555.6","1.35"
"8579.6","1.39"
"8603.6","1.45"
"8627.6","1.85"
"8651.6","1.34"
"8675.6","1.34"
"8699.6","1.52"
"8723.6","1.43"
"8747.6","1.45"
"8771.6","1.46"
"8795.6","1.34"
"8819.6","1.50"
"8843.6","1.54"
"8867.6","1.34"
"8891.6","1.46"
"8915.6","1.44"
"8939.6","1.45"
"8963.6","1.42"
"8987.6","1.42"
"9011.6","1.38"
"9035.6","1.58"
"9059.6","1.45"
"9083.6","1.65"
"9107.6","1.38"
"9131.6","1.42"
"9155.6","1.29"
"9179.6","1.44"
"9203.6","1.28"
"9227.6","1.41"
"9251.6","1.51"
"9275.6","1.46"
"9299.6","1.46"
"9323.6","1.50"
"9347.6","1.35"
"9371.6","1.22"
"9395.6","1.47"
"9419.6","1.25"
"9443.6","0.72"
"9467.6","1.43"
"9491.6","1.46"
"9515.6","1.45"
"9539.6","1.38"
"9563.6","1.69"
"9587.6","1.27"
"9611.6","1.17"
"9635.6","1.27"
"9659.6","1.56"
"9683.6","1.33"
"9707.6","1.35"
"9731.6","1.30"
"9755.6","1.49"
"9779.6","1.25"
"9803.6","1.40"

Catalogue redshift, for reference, 0.201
